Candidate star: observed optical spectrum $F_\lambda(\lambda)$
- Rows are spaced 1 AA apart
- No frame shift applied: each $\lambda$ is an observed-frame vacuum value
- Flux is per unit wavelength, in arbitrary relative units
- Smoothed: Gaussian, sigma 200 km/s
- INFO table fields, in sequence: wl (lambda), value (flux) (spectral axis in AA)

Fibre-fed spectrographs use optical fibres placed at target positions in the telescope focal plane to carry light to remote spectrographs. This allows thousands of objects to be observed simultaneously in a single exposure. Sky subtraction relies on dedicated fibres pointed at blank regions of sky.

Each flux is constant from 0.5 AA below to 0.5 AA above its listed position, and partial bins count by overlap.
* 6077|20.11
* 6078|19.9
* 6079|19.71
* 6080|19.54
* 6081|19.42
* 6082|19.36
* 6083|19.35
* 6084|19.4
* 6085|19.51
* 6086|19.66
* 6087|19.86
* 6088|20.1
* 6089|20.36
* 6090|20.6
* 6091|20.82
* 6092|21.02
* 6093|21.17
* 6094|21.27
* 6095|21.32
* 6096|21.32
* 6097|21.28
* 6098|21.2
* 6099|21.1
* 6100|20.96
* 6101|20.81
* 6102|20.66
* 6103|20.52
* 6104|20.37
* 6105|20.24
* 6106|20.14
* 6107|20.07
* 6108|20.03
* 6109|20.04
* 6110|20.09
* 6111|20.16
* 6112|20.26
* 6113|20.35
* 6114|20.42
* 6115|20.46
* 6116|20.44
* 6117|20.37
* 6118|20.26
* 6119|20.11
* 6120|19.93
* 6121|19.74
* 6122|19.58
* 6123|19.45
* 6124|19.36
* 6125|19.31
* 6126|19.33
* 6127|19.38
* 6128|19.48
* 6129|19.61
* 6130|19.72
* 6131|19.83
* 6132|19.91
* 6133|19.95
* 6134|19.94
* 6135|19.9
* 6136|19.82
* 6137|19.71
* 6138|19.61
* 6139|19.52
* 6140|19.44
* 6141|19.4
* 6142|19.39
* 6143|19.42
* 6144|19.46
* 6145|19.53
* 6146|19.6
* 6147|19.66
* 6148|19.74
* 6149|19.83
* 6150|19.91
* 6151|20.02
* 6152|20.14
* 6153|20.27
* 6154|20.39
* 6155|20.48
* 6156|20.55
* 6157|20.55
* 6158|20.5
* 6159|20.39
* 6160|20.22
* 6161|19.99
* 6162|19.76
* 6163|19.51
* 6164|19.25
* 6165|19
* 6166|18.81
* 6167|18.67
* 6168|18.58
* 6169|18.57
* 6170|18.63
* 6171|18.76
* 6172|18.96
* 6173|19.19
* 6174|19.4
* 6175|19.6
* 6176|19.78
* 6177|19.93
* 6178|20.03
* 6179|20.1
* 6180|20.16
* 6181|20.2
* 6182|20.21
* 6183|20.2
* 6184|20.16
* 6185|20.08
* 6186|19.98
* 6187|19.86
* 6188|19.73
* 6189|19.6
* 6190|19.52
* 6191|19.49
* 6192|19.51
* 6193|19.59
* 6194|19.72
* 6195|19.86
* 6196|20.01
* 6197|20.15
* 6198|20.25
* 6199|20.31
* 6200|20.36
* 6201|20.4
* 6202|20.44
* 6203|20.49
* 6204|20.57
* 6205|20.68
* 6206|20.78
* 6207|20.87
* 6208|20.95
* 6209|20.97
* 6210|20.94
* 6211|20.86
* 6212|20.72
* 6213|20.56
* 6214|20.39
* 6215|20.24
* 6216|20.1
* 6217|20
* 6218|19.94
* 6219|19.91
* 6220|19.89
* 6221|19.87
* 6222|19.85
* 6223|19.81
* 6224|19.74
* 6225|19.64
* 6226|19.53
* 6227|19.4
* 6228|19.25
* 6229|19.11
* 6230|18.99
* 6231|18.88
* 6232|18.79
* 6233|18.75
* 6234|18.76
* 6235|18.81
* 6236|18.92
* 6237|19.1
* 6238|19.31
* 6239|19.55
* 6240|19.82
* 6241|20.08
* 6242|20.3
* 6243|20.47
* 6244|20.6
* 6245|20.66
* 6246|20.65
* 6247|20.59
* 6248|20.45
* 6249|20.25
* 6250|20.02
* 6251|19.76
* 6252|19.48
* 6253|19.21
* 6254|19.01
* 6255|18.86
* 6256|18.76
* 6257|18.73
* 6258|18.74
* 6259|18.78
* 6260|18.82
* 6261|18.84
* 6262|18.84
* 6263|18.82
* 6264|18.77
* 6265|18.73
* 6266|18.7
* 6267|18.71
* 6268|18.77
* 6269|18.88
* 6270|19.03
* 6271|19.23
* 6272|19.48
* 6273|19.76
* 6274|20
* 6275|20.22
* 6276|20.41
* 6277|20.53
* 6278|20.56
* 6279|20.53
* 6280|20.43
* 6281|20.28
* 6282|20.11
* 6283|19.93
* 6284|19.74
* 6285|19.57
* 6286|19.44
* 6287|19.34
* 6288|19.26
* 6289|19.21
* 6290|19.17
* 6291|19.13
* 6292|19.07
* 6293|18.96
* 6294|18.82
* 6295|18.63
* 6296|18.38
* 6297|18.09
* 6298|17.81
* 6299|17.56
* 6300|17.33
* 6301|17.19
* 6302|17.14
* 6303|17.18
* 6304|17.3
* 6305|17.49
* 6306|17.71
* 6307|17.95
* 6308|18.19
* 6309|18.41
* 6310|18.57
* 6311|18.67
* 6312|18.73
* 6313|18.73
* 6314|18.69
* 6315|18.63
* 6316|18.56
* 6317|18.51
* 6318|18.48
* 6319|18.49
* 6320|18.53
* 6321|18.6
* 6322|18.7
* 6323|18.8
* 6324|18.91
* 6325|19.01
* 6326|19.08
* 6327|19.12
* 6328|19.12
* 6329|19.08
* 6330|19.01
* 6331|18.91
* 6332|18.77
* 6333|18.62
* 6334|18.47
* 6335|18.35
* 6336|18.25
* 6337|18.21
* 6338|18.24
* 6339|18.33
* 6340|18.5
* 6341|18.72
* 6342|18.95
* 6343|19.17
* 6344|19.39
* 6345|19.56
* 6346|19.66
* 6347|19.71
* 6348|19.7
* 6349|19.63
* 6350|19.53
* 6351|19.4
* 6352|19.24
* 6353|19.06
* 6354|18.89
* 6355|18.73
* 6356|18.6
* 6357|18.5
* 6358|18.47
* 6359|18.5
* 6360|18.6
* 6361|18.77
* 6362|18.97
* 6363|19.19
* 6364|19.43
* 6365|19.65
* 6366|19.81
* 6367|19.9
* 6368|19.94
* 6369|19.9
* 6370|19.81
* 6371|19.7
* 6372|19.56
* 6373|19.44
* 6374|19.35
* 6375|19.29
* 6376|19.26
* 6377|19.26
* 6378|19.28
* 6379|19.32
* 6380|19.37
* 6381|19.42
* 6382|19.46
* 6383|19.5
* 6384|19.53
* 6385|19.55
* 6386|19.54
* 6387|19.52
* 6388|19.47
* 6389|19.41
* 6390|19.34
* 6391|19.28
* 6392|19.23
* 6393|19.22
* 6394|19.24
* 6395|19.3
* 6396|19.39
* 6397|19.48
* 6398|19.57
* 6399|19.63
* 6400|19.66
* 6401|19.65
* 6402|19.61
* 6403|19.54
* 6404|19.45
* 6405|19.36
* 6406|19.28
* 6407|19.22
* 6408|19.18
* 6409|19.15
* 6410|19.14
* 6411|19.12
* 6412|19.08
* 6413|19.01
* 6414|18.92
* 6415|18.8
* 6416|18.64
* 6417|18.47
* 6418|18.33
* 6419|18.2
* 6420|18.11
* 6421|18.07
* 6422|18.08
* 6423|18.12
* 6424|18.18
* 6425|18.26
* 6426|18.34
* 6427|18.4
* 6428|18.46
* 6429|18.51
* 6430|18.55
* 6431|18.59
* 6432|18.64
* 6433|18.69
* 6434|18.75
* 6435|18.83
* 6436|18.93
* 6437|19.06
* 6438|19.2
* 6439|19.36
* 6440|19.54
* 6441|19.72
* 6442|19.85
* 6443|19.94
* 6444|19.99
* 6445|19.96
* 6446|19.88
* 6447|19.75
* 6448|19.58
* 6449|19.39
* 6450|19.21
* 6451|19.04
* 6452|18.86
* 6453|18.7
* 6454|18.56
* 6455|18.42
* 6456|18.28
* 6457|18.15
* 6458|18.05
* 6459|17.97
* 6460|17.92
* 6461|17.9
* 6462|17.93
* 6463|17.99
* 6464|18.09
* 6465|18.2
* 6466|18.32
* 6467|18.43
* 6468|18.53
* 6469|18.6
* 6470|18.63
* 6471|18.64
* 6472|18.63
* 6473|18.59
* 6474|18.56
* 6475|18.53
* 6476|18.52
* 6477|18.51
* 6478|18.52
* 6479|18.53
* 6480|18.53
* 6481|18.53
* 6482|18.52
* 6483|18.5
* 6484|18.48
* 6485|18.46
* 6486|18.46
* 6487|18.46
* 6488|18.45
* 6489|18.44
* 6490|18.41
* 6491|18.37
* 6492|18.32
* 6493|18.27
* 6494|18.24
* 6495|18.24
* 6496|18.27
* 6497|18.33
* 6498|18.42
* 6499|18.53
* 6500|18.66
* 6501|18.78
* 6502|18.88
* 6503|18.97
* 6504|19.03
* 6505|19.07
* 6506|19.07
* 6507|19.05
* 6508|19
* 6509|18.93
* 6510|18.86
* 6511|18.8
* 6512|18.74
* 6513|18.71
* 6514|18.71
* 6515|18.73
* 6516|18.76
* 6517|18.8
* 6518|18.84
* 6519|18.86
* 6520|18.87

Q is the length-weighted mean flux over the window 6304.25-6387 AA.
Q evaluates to 19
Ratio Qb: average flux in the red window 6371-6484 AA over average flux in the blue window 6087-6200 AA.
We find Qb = 0.95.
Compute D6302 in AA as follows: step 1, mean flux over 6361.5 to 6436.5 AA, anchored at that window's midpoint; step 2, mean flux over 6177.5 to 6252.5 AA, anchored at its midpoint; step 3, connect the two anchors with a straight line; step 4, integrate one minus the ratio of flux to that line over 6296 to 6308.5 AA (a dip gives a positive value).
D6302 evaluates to 1.25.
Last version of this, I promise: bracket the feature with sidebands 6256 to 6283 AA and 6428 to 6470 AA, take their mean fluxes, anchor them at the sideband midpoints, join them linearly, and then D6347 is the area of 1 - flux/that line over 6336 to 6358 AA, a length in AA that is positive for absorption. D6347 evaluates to 0.2 AA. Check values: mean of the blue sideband 19.4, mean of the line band 19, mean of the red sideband 18.8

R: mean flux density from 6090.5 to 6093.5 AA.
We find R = 21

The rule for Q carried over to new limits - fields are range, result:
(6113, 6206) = 19.8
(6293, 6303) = 17.9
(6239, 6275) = 19.5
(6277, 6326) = 18.7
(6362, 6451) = 19.2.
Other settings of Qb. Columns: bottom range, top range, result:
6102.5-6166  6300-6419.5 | 0.95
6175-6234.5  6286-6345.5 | 0.93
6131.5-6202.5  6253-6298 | 0.97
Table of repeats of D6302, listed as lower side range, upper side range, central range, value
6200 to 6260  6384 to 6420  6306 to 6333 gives 1.2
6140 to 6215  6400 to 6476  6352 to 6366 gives 0.2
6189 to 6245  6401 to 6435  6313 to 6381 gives 0.5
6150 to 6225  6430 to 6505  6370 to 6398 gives -0.5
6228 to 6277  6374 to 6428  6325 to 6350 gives 0.3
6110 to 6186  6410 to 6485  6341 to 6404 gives -1.3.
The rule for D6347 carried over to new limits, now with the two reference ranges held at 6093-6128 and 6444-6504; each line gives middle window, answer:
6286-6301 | 0.6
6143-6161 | 0.0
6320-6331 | 0.2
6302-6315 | 0.8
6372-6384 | -0.2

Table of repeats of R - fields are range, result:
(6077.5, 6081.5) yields 19.6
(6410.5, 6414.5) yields 19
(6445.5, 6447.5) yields 19.8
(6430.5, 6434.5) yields 18.7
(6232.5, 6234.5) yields 18.8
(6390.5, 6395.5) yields 19.3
